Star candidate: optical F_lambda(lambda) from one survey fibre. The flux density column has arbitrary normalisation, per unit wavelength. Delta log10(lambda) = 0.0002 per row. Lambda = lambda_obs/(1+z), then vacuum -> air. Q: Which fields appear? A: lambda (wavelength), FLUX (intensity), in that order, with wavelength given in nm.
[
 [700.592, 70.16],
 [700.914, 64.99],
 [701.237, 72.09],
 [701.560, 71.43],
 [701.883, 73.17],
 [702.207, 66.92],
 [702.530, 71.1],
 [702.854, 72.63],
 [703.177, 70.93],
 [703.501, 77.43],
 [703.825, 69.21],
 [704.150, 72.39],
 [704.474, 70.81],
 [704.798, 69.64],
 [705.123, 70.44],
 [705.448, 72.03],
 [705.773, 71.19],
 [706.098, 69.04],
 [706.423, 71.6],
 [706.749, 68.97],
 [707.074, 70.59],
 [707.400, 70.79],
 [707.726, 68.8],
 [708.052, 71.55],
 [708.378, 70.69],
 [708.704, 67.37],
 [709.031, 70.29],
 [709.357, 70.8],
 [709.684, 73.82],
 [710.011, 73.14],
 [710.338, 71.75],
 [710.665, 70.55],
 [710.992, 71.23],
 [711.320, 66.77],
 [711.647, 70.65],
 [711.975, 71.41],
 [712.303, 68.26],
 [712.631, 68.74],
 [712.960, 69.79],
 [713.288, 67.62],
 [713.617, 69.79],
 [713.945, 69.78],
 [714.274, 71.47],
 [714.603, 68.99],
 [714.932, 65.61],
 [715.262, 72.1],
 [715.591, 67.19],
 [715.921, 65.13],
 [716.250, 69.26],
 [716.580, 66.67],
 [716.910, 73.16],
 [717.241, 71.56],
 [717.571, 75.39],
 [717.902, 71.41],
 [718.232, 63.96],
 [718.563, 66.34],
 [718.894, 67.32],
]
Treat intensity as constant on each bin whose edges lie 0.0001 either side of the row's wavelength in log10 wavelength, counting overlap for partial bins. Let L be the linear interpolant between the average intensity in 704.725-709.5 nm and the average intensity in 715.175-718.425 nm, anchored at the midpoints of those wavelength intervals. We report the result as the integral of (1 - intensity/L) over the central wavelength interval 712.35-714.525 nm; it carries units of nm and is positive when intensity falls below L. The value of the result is 0.01 nm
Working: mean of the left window 70.3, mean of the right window 69.5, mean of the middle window 69.4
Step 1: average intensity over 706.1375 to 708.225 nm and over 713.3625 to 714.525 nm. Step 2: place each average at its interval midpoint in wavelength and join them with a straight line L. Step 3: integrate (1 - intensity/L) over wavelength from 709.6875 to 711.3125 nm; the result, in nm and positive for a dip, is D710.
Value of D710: -0.03 nm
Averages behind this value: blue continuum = 70.3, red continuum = 70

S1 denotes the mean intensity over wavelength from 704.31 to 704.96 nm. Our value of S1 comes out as 70.3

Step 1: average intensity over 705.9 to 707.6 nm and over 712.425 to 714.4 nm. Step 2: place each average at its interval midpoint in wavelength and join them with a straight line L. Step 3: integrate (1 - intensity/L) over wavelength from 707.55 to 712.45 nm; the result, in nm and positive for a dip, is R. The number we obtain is -0.05 nm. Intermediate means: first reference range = 70.2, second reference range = 69.5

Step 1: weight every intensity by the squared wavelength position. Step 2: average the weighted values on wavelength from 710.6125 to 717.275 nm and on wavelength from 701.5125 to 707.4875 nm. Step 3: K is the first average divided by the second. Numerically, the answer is 1.00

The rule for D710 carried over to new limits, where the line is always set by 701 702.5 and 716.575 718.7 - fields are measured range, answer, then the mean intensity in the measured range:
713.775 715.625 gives 0.02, 69.4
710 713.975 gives 0.02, 69.9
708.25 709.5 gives 0.01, 69.8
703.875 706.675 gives -0.01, 70.7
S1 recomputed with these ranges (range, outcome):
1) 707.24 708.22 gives 70.4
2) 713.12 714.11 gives 69.1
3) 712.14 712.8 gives 68.4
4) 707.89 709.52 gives 70.2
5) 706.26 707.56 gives 70.5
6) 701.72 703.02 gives 71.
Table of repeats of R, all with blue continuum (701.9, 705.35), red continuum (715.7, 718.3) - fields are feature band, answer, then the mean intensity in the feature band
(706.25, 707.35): 0.01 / 70.4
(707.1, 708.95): 0.02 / 69.9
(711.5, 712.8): 0.01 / 69.7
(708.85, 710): -0.02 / 71.8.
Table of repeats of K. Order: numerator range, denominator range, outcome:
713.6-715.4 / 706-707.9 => 1.02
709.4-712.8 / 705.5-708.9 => 1.02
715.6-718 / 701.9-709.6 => 1.02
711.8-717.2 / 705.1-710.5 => 1.00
